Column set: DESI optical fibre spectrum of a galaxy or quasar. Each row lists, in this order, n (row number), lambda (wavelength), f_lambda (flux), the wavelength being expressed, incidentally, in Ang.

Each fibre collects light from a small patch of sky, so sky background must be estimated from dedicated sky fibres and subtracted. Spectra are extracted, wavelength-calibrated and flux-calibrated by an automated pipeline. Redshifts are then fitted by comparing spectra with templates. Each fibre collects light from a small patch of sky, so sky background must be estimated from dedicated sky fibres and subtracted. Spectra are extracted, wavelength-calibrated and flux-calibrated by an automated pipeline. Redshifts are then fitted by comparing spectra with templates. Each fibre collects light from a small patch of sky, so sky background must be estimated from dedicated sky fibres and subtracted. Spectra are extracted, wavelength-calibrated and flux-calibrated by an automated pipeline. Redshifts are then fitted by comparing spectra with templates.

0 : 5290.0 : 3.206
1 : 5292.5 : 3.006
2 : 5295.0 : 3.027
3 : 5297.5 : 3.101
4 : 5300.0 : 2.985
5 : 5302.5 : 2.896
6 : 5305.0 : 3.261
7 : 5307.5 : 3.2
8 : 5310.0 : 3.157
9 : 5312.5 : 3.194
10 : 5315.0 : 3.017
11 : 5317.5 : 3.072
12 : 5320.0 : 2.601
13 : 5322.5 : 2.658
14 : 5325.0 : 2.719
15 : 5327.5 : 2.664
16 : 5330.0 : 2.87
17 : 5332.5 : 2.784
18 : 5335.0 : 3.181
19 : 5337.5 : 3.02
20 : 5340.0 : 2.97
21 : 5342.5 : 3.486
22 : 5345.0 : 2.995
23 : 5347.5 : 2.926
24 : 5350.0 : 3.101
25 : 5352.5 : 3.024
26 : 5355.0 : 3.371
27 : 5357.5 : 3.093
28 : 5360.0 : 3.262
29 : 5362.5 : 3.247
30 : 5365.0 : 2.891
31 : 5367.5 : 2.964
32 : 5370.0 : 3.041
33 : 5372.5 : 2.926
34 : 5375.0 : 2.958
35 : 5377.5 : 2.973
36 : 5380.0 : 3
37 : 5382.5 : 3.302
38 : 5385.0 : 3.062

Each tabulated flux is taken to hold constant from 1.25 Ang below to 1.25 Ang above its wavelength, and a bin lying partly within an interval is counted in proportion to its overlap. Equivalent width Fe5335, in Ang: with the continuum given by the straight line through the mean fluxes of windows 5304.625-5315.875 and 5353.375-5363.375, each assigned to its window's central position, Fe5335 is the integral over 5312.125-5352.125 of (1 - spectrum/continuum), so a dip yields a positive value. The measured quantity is 3.08 Ang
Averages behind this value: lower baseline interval 3.16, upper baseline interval 3.23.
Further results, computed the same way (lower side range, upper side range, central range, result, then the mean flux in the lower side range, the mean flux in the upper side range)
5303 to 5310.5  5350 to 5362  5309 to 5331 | 2.1 Ang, 3.18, 3.18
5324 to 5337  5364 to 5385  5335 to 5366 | -2.0 Ang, 2.86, 3.01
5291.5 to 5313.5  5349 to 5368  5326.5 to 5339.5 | 0.8 Ang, 3.09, 3.13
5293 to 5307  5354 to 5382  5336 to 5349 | -0.1 Ang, 3.06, 3.07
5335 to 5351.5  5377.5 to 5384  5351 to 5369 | -0.1 Ang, 3.09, 3.11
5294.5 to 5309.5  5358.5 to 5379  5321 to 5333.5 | 1.3 Ang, 3.08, 3.03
